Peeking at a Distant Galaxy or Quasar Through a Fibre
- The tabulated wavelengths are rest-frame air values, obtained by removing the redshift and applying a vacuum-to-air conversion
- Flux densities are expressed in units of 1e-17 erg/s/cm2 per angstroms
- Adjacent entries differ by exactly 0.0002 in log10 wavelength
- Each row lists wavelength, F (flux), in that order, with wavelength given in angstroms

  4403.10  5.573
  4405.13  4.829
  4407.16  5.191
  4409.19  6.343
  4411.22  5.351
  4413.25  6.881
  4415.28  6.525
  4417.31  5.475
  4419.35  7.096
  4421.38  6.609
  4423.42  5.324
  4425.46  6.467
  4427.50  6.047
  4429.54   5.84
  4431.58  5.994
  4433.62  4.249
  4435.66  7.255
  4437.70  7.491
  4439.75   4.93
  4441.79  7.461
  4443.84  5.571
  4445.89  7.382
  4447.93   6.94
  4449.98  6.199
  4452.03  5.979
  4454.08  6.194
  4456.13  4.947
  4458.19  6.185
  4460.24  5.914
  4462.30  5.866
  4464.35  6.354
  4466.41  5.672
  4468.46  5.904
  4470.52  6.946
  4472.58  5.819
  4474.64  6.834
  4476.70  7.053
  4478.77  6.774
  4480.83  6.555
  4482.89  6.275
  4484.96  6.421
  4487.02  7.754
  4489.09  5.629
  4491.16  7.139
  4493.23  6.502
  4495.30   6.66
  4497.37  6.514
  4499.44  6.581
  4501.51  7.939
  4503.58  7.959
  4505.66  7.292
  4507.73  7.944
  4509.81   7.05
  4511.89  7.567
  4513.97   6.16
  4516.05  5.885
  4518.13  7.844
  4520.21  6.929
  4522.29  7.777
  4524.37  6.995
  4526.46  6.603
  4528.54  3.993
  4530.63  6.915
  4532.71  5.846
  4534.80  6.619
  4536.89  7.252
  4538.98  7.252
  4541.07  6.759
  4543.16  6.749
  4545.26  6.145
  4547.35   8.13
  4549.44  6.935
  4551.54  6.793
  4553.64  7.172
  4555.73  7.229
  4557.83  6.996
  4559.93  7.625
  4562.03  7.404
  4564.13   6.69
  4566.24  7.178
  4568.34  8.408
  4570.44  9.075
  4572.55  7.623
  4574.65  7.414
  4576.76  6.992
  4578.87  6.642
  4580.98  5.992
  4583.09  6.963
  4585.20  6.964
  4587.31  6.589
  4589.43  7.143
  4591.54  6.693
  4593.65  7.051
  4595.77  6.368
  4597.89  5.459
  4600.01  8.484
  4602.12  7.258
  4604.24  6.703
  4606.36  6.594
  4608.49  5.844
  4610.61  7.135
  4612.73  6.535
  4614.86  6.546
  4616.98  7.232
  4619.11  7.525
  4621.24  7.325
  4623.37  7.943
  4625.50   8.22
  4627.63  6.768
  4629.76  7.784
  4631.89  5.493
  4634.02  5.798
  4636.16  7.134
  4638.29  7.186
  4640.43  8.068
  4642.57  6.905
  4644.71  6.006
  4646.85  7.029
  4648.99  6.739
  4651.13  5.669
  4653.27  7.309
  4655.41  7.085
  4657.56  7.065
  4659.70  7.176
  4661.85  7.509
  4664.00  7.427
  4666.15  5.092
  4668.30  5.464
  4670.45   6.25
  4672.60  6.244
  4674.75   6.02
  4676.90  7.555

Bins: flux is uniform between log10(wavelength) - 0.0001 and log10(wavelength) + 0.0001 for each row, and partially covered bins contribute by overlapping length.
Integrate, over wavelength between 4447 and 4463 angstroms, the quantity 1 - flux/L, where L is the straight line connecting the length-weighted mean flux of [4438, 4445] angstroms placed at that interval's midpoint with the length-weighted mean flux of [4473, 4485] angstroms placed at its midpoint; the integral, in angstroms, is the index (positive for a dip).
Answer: 0.8 angstroms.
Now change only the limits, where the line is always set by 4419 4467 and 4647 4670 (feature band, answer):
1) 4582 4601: -1.0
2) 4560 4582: -3.1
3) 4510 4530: -1.0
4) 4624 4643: -1.3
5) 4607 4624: -1.1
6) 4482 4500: -1.0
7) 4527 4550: -0.8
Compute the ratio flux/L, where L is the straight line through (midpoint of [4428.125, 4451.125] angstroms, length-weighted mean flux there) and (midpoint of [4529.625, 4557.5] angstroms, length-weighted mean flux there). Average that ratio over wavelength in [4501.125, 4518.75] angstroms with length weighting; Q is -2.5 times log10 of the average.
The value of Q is -0.08 mag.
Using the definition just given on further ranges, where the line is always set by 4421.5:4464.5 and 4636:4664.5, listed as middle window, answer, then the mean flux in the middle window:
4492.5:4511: -0.128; 7.18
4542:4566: -0.076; 7.08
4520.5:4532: 0.001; 6.47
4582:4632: -0.023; 6.97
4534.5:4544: -0.067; 6.95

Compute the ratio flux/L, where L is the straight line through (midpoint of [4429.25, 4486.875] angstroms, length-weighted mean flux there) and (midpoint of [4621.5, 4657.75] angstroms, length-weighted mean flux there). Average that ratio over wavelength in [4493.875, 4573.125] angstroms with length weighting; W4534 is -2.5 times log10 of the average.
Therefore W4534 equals -0.079 mag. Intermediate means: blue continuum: 6.28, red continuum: 6.96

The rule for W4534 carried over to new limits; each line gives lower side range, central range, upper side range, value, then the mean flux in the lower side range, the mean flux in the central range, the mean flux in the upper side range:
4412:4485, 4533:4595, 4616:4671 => -0.07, 6.26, 7.1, 6.9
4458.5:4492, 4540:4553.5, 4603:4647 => -0.04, 6.42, 6.93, 6.94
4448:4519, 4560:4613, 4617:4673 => -0.04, 6.6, 7.03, 6.87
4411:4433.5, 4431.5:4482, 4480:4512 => 0.04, 6.1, 6.26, 6.97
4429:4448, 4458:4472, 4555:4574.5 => 0.08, 6.29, 6.11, 7.58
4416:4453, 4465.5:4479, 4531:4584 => 0.02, 6.24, 6.41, 7.11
